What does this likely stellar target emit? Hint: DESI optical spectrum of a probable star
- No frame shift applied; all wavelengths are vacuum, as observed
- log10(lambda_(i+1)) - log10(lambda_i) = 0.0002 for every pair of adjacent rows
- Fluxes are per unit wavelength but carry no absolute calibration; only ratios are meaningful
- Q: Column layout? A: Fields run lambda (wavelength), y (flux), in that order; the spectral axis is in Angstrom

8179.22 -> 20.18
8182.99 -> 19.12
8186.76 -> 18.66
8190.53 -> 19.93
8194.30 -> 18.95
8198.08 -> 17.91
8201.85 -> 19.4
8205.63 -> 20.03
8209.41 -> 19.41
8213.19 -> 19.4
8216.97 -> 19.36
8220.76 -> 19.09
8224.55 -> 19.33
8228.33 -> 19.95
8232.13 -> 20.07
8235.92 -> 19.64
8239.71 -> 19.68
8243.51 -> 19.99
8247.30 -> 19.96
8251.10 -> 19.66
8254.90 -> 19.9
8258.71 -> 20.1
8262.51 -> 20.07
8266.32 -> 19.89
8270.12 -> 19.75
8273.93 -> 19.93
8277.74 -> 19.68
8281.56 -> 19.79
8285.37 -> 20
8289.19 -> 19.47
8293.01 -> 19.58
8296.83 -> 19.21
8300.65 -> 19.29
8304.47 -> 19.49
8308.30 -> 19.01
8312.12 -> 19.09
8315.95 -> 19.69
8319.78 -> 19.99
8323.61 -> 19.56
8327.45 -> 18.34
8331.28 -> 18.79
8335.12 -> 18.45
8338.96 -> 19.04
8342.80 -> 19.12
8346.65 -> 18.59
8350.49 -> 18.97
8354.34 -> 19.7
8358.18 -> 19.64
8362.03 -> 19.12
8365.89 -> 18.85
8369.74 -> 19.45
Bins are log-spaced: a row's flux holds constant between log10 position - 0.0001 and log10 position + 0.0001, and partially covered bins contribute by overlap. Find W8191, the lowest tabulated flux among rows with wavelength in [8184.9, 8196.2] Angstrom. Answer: 18.66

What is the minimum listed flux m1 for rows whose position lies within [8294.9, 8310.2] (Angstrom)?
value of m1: 19.01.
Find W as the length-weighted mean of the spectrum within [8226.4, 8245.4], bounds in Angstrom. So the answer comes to 19.9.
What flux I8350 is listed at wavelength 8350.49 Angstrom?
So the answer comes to 18.97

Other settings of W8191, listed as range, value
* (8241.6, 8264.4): 19.66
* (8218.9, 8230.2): 19.09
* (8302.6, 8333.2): 18.34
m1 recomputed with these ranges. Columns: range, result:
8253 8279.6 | 19.68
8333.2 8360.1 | 18.45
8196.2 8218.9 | 17.91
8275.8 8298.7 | 19.21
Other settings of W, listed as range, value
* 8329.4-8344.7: 18.8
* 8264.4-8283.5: 19.8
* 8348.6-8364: 19.4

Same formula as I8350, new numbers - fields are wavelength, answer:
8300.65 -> 19.29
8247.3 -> 19.96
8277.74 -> 19.68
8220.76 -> 19.09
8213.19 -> 19.4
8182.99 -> 19.12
